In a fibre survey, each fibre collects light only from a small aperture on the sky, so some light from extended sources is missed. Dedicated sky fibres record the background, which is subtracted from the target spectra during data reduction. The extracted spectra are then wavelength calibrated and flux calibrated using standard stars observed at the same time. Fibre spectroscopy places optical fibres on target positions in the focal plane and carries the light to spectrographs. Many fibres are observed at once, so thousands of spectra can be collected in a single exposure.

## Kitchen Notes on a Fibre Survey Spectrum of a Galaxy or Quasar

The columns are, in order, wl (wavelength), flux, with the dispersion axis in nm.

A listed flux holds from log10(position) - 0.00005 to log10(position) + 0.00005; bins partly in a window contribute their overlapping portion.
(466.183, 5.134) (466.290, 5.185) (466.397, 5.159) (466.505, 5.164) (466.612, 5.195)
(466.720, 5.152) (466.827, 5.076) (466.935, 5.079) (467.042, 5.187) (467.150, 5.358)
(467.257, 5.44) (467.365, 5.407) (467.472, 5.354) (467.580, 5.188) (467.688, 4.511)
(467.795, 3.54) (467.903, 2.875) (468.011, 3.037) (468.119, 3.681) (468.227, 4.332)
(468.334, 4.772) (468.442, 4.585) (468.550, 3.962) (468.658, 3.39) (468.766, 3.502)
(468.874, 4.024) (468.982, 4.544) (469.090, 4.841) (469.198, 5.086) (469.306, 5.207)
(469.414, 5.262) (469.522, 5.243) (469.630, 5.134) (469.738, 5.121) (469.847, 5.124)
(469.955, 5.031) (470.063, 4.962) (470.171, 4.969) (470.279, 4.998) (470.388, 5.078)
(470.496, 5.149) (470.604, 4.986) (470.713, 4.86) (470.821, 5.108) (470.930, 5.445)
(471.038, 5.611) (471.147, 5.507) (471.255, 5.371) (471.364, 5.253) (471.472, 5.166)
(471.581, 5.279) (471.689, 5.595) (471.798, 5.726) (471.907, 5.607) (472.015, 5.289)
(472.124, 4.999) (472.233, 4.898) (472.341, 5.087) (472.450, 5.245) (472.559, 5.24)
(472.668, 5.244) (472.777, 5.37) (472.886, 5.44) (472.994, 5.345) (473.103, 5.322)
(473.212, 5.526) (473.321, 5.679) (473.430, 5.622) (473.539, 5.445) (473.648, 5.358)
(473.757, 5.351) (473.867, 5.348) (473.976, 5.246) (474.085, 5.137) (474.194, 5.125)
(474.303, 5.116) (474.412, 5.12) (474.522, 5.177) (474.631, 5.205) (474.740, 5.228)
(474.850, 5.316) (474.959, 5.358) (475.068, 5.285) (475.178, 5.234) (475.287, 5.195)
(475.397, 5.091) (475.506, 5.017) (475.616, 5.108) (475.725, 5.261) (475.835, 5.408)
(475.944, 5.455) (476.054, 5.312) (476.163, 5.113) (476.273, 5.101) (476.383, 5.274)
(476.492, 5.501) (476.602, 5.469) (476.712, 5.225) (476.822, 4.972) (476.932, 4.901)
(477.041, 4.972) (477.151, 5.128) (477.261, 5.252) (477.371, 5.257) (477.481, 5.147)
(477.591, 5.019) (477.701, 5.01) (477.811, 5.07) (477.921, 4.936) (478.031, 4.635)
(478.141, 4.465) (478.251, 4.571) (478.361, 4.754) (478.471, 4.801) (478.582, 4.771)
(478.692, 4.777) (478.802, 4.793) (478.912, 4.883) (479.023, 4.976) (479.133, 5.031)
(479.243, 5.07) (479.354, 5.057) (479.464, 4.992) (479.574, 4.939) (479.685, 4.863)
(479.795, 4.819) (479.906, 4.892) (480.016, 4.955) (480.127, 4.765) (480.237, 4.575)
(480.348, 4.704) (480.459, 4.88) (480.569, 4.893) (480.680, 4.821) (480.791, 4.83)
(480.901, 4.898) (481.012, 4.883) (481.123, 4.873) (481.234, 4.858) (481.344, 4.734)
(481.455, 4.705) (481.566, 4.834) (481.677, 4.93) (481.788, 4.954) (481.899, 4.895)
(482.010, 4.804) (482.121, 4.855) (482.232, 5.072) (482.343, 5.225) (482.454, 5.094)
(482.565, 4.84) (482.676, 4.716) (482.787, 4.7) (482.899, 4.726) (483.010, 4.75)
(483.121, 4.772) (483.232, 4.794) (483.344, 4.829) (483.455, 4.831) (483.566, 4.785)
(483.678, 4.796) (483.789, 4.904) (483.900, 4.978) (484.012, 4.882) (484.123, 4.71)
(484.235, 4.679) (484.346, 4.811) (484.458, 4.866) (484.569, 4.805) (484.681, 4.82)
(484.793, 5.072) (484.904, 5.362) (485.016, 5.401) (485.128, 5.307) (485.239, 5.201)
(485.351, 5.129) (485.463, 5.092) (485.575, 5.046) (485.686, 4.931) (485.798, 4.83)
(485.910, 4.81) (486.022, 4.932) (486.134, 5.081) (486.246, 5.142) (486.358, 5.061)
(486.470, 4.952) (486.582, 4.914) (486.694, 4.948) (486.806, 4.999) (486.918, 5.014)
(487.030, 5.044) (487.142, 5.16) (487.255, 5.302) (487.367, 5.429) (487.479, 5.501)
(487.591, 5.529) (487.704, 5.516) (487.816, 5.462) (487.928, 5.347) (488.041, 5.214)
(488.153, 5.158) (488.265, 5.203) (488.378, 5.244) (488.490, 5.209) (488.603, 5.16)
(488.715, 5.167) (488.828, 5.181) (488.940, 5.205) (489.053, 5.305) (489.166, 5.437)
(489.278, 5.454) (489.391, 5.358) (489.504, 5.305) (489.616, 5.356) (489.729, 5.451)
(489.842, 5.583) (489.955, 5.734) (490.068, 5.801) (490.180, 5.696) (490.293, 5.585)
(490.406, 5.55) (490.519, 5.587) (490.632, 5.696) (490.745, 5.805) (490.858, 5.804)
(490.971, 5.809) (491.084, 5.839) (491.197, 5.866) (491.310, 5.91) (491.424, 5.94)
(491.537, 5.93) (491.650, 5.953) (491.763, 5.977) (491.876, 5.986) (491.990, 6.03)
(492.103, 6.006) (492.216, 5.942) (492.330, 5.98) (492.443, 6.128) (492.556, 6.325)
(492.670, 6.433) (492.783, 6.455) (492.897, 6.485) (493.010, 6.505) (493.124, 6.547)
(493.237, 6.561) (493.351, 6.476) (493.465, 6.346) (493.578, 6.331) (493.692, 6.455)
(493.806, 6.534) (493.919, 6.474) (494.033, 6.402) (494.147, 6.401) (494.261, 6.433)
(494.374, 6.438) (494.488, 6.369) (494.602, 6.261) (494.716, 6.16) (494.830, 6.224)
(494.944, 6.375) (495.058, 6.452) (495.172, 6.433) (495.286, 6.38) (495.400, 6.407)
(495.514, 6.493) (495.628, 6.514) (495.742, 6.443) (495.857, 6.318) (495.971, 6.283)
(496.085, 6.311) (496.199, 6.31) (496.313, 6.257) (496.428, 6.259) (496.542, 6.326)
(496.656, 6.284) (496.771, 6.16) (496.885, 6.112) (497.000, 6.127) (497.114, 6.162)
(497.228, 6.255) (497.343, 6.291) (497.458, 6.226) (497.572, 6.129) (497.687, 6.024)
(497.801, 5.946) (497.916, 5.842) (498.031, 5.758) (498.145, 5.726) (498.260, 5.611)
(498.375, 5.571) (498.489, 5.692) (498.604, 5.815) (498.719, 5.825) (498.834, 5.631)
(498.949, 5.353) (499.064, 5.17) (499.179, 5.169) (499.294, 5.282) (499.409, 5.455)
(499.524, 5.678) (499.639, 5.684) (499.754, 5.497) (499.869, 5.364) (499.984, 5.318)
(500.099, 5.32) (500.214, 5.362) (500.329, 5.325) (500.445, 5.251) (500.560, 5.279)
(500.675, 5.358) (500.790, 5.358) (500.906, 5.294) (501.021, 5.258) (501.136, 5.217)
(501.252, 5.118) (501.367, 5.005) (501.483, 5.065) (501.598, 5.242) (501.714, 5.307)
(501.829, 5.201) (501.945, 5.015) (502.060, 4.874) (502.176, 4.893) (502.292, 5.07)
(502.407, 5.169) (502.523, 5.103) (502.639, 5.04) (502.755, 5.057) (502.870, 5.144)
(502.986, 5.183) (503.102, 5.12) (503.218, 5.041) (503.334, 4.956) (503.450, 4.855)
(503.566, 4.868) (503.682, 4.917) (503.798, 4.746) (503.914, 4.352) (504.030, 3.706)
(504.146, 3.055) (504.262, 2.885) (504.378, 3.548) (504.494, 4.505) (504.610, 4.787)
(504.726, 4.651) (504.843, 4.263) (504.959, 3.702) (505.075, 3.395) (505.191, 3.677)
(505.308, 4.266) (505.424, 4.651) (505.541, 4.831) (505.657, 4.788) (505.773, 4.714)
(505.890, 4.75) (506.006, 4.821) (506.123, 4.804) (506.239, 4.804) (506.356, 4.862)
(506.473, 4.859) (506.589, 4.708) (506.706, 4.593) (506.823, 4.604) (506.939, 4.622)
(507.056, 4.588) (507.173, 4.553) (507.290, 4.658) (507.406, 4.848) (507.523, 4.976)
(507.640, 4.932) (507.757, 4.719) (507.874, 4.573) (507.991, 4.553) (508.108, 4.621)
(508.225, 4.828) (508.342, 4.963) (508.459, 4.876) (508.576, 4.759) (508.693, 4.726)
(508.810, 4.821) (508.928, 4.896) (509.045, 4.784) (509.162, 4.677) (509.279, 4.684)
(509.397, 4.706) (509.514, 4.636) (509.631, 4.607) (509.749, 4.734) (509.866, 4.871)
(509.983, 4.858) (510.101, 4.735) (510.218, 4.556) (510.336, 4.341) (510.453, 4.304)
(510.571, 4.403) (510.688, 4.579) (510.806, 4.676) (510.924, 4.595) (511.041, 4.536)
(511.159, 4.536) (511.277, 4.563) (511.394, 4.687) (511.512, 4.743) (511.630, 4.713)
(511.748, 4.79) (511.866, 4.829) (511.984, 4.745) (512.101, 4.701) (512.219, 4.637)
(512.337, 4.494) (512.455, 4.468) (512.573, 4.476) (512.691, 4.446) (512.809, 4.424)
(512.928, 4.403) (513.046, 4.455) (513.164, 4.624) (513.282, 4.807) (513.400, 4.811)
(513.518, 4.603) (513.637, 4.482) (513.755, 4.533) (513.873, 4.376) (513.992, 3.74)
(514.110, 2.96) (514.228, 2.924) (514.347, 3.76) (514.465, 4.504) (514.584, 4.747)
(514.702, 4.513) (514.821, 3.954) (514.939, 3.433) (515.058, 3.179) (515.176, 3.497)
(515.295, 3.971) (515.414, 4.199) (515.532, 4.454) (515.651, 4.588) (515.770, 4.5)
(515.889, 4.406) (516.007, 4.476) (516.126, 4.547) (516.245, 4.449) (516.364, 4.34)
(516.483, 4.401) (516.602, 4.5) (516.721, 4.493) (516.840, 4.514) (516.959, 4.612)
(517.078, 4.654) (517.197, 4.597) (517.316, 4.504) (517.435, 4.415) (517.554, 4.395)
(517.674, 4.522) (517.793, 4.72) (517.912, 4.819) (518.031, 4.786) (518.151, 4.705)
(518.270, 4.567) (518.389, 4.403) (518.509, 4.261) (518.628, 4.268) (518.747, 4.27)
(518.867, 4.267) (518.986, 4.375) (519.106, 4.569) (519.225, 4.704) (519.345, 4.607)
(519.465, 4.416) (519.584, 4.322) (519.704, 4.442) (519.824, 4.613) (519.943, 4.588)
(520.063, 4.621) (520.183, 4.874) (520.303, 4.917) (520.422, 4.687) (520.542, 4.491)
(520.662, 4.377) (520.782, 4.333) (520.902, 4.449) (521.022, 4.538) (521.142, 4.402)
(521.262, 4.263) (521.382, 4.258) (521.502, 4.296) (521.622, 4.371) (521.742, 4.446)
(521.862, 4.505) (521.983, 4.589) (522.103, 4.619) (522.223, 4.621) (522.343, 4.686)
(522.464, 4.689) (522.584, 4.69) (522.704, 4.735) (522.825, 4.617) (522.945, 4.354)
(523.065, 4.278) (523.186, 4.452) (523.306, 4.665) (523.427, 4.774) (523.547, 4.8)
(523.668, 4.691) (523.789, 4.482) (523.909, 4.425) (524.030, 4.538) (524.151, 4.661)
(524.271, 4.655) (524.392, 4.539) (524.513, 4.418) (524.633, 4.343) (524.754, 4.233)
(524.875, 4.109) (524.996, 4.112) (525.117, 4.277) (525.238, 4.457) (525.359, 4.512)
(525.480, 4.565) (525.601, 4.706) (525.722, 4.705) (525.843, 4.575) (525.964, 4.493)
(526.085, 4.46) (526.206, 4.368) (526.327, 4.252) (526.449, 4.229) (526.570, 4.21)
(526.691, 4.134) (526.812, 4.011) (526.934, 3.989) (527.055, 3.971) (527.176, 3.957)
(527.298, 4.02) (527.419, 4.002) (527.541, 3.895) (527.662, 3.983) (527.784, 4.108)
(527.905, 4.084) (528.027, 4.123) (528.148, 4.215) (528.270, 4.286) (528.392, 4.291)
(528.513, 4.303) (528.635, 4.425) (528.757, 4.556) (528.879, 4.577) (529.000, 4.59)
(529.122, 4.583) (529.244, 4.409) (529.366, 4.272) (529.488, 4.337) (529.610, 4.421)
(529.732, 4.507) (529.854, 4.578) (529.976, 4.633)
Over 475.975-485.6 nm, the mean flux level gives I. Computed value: 4.94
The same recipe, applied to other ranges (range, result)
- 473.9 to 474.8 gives 5.17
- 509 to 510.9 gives 4.63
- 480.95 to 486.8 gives 4.92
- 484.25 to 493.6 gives 5.51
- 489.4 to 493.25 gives 5.92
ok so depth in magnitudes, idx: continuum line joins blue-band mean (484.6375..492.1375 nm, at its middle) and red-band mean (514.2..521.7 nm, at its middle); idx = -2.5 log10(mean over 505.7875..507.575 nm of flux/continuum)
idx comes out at 0.01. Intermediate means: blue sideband 5.39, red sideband 4.4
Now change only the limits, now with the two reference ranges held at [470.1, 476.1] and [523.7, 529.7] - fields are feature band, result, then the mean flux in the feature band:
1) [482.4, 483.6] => 0.064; 4.8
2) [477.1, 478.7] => 0.060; 4.91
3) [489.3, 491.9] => -0.153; 5.71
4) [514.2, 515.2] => 0.171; 3.88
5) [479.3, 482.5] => 0.054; 4.88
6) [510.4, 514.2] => 0.021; 4.49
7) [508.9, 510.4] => -0.016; 4.7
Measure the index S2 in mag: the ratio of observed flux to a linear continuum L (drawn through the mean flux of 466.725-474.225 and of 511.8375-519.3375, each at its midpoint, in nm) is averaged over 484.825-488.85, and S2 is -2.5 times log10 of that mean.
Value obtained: -0.09 mag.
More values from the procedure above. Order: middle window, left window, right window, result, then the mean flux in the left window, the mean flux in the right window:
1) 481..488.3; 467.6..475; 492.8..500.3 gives 0.12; 4.99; 6.07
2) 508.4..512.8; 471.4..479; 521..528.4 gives -0.01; 5.18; 4.38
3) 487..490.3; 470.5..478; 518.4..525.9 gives -0.07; 5.25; 4.5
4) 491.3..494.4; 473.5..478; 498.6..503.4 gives -0.20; 5.2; 5.25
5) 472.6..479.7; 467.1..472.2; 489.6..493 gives 0.01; 4.86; 5.9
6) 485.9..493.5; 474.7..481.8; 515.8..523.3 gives -0.15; 5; 4.51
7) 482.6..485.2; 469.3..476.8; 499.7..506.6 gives 0.05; 5.26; 4.81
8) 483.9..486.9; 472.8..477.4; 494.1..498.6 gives 0.15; 5.26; 6.19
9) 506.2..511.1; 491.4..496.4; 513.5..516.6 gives 0.02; 6.31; 4.14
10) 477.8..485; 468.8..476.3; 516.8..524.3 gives 0.05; 5.21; 4.54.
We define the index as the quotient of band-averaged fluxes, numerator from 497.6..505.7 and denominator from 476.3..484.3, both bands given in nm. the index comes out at 1.02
